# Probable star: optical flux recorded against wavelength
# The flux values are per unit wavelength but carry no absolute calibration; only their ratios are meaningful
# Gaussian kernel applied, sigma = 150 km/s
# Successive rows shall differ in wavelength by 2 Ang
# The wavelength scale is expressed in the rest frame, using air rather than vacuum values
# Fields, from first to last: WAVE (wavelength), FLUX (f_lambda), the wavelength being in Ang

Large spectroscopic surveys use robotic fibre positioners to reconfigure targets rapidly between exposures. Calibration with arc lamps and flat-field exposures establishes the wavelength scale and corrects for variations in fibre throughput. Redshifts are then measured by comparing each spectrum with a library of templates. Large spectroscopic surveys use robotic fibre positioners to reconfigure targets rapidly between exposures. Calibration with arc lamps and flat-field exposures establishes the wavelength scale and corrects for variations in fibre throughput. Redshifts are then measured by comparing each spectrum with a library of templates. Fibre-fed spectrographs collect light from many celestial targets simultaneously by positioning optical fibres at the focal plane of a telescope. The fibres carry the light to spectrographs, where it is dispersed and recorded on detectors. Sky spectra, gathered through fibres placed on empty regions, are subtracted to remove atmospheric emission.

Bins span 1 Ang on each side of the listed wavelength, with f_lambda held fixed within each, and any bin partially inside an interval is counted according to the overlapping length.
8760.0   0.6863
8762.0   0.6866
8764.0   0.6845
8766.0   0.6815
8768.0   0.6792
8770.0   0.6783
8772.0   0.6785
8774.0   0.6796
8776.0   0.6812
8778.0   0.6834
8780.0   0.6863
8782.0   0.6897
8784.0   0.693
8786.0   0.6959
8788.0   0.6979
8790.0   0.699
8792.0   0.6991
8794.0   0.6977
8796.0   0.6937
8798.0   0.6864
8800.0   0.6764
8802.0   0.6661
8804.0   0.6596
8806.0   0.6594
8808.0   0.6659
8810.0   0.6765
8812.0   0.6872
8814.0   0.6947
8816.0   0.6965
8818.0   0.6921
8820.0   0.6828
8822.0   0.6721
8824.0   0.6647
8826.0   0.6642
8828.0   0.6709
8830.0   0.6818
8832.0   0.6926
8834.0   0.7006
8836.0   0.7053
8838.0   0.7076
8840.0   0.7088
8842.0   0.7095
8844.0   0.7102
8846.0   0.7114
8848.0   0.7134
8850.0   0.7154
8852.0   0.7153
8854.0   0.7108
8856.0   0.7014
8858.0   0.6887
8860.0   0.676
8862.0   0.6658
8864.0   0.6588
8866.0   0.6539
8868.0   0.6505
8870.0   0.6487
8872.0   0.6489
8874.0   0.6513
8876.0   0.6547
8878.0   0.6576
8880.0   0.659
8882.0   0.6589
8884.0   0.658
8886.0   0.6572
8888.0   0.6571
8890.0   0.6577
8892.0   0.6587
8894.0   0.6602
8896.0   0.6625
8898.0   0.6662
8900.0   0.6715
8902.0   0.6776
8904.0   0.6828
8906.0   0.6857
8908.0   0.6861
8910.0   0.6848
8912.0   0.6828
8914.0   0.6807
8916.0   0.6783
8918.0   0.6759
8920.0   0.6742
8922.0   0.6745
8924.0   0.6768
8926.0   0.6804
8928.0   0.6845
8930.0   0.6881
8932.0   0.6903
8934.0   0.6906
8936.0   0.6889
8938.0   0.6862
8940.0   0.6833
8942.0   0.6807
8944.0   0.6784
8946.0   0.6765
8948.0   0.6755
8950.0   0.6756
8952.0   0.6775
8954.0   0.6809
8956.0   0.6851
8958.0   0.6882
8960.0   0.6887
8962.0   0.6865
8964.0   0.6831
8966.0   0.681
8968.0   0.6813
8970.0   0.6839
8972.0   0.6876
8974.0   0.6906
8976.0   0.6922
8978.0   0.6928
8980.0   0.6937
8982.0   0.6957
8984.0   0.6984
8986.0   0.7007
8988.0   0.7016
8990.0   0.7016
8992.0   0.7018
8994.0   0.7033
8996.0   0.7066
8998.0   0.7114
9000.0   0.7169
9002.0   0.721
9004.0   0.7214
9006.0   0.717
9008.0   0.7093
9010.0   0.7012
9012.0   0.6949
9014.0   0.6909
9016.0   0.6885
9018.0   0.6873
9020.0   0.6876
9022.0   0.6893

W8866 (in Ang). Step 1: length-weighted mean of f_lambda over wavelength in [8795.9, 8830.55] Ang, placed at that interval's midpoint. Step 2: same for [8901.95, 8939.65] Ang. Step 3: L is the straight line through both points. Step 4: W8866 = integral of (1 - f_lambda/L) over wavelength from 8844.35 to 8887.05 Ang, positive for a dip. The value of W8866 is 0.3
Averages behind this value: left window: 0.677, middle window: 0.675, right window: 0.683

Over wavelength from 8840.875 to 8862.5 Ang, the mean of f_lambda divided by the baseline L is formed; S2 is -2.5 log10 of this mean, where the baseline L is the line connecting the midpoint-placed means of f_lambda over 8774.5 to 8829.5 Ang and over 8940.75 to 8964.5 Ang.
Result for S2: -0.03 mag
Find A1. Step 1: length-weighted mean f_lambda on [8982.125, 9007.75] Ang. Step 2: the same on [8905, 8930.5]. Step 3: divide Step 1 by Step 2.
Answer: 1.0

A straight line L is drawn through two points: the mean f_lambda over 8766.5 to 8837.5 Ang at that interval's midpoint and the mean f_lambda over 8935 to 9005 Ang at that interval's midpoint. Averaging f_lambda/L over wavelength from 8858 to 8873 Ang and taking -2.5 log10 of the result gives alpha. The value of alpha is 0.04 mag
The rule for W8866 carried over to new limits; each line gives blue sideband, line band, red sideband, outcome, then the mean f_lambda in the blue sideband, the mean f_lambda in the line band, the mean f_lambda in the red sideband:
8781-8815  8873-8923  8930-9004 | 1.5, 0.685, 0.669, 0.691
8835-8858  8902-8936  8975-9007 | 1.2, 0.709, 0.682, 0.705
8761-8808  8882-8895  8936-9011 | 0.6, 0.684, 0.658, 0.693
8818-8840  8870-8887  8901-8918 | 0.7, 0.686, 0.655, 0.682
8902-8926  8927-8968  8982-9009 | 0.5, 0.68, 0.683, 0.708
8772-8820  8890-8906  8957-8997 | 0.5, 0.685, 0.669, 0.693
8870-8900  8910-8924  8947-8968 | -0.2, 0.658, 0.678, 0.682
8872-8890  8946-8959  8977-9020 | 0.1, 0.656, 0.68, 0.702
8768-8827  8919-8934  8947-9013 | 0.2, 0.683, 0.682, 0.695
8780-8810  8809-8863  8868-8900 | -1.7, 0.684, 0.693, 0.657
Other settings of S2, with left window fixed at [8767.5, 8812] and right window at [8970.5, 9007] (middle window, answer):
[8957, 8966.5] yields 0.02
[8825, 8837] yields 0.00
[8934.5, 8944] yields 0.02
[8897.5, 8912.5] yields 0.02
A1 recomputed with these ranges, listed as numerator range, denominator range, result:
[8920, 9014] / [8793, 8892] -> 1.02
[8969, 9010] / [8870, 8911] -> 1.06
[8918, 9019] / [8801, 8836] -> 1.02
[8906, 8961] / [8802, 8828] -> 1.01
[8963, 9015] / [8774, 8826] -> 1.02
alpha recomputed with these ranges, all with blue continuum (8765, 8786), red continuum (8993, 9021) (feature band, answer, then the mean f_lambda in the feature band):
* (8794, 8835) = 0.01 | 0.68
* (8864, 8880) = 0.06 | 0.653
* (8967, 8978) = 0.02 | 0.688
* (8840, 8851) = -0.03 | 0.712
